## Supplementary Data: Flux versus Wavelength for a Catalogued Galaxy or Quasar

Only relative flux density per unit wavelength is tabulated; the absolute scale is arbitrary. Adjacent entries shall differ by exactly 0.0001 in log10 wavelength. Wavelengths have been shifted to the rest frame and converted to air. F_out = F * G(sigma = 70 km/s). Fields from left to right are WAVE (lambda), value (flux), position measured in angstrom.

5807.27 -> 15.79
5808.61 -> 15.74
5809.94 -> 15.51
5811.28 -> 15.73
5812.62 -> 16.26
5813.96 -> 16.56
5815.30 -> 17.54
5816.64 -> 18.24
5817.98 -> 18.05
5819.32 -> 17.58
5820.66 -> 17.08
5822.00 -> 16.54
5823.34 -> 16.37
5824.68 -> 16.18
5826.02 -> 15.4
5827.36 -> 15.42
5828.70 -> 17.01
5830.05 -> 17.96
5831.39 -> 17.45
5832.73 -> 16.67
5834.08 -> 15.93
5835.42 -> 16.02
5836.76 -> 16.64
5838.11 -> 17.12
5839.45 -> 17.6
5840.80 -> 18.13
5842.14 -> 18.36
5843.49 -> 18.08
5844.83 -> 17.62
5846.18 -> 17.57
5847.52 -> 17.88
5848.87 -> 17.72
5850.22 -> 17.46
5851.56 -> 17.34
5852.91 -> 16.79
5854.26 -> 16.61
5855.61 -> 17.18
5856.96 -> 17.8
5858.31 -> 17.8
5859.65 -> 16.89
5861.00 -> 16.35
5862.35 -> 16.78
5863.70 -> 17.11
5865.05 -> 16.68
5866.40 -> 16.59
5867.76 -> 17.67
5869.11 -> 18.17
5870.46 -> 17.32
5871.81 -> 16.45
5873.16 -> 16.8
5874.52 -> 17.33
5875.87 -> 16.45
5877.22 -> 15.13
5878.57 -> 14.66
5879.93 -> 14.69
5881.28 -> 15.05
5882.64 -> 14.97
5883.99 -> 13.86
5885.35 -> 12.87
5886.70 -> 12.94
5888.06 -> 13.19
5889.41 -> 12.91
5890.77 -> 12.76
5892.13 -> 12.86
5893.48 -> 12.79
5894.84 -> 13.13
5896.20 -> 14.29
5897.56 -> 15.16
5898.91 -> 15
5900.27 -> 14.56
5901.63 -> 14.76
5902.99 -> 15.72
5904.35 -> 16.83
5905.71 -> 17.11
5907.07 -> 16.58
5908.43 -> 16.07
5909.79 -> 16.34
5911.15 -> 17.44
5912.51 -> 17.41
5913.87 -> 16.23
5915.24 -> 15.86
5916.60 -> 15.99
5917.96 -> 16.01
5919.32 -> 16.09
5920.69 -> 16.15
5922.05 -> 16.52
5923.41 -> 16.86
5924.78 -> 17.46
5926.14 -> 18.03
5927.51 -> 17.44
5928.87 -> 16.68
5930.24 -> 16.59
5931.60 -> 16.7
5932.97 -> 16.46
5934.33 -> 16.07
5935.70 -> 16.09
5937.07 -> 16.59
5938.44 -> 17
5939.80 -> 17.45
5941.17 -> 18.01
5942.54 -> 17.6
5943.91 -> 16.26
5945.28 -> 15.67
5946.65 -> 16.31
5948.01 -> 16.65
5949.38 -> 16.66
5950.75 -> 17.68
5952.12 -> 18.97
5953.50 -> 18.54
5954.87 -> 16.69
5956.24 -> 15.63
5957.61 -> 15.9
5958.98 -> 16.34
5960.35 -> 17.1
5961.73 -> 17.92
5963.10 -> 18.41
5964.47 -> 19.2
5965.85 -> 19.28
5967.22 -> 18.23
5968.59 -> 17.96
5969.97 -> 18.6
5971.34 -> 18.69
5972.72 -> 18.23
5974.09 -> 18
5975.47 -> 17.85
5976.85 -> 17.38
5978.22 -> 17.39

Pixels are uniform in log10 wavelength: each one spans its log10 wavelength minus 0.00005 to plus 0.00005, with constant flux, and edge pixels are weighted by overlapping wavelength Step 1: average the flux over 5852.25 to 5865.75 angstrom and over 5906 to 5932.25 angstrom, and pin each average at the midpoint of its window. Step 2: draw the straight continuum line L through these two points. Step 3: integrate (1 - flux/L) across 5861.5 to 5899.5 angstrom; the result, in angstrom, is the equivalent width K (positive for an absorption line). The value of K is 3.9 angstrom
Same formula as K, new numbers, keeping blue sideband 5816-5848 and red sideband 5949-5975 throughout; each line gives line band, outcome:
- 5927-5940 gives 0.7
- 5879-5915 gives 5.4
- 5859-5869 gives 0.2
